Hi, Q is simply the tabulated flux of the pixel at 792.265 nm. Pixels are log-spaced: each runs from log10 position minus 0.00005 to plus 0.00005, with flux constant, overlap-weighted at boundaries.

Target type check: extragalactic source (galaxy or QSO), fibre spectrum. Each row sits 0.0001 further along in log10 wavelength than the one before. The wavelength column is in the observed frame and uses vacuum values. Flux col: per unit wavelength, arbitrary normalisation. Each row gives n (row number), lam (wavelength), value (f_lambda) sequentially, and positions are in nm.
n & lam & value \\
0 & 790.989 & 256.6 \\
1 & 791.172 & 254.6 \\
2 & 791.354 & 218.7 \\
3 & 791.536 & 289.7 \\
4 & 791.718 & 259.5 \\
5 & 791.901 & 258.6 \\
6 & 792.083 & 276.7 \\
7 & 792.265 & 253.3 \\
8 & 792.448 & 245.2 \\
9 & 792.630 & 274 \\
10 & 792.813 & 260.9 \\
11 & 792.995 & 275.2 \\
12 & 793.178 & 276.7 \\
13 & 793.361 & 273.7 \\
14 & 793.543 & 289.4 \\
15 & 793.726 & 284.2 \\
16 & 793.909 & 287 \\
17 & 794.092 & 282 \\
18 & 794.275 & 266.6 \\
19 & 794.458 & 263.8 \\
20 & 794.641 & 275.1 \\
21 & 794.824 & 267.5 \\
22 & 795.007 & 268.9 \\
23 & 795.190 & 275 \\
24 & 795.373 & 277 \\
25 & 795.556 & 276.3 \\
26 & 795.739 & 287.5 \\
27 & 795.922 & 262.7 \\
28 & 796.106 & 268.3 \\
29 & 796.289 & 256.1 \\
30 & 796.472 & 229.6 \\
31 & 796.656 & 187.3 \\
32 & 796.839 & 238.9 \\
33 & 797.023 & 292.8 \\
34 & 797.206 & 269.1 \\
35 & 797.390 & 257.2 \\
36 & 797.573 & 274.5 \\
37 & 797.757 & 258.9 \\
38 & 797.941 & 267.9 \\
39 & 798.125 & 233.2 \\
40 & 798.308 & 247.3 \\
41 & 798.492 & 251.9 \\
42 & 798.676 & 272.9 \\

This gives 253.3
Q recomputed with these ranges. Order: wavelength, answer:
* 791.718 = 259.5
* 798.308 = 247.3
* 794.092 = 282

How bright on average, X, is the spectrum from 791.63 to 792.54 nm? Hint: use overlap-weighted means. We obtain 259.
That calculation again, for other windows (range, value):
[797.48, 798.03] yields 267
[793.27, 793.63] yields 282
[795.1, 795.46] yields 276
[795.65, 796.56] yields 261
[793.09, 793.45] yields 275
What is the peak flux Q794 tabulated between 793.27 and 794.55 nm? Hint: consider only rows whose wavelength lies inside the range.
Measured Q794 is 289.4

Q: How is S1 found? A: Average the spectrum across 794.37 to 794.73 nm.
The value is 269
